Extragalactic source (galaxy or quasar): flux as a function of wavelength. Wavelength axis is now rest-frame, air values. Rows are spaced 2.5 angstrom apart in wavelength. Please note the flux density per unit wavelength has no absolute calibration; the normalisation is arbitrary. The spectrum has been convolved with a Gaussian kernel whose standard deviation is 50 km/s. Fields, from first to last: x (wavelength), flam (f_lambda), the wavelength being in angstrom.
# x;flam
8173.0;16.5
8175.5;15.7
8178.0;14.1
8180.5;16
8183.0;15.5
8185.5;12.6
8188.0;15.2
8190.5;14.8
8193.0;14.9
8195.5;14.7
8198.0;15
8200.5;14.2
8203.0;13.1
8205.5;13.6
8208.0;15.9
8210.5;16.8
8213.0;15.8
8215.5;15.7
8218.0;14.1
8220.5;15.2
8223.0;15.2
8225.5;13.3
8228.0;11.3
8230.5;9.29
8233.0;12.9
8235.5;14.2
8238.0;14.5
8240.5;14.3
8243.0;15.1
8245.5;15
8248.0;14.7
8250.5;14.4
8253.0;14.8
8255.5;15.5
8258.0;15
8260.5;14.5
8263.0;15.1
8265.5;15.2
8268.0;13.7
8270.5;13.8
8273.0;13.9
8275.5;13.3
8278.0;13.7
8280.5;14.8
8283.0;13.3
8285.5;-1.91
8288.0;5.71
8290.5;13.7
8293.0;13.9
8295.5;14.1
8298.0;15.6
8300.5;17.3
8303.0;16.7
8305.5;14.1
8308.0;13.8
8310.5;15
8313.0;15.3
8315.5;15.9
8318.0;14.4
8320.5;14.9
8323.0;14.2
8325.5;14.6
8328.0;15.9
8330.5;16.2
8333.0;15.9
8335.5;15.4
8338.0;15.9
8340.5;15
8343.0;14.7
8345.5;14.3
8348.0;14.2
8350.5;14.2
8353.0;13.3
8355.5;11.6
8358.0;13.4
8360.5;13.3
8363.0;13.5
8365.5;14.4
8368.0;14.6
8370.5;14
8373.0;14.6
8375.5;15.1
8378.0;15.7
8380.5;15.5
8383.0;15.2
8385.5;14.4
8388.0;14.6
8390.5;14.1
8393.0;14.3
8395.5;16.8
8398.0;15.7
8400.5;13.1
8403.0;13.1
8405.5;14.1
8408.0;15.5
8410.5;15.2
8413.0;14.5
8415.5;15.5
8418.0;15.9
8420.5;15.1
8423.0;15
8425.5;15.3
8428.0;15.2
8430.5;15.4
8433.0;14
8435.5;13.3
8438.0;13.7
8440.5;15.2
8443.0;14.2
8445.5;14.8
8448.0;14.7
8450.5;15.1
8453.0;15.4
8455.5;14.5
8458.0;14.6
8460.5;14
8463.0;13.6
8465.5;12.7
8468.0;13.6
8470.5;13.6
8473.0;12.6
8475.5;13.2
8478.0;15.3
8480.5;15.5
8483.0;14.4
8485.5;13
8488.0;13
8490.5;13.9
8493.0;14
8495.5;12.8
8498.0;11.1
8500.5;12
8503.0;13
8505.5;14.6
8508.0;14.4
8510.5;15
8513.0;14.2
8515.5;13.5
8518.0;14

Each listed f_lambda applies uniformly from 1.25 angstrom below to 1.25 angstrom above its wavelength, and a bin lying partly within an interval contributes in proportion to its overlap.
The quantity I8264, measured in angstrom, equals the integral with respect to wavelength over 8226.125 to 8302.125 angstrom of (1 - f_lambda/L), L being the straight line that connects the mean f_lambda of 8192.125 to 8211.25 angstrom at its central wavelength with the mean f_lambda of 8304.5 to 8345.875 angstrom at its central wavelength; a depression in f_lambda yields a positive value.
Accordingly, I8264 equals 7.7 angstrom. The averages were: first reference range 14.7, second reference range 15.1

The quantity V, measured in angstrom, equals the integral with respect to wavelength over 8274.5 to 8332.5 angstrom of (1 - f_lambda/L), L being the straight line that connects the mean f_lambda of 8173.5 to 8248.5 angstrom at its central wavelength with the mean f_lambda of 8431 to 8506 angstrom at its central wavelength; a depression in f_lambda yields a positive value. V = 2.13 angstrom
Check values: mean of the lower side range 14.4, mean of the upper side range 13.9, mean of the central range 13.7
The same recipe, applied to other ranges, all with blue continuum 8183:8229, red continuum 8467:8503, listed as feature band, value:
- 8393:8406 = -0.8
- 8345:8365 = 0.7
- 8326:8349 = -2.0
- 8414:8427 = -1.6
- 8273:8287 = 3.4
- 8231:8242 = 0.6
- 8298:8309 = -1.1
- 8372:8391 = -1.5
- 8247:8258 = -0.4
